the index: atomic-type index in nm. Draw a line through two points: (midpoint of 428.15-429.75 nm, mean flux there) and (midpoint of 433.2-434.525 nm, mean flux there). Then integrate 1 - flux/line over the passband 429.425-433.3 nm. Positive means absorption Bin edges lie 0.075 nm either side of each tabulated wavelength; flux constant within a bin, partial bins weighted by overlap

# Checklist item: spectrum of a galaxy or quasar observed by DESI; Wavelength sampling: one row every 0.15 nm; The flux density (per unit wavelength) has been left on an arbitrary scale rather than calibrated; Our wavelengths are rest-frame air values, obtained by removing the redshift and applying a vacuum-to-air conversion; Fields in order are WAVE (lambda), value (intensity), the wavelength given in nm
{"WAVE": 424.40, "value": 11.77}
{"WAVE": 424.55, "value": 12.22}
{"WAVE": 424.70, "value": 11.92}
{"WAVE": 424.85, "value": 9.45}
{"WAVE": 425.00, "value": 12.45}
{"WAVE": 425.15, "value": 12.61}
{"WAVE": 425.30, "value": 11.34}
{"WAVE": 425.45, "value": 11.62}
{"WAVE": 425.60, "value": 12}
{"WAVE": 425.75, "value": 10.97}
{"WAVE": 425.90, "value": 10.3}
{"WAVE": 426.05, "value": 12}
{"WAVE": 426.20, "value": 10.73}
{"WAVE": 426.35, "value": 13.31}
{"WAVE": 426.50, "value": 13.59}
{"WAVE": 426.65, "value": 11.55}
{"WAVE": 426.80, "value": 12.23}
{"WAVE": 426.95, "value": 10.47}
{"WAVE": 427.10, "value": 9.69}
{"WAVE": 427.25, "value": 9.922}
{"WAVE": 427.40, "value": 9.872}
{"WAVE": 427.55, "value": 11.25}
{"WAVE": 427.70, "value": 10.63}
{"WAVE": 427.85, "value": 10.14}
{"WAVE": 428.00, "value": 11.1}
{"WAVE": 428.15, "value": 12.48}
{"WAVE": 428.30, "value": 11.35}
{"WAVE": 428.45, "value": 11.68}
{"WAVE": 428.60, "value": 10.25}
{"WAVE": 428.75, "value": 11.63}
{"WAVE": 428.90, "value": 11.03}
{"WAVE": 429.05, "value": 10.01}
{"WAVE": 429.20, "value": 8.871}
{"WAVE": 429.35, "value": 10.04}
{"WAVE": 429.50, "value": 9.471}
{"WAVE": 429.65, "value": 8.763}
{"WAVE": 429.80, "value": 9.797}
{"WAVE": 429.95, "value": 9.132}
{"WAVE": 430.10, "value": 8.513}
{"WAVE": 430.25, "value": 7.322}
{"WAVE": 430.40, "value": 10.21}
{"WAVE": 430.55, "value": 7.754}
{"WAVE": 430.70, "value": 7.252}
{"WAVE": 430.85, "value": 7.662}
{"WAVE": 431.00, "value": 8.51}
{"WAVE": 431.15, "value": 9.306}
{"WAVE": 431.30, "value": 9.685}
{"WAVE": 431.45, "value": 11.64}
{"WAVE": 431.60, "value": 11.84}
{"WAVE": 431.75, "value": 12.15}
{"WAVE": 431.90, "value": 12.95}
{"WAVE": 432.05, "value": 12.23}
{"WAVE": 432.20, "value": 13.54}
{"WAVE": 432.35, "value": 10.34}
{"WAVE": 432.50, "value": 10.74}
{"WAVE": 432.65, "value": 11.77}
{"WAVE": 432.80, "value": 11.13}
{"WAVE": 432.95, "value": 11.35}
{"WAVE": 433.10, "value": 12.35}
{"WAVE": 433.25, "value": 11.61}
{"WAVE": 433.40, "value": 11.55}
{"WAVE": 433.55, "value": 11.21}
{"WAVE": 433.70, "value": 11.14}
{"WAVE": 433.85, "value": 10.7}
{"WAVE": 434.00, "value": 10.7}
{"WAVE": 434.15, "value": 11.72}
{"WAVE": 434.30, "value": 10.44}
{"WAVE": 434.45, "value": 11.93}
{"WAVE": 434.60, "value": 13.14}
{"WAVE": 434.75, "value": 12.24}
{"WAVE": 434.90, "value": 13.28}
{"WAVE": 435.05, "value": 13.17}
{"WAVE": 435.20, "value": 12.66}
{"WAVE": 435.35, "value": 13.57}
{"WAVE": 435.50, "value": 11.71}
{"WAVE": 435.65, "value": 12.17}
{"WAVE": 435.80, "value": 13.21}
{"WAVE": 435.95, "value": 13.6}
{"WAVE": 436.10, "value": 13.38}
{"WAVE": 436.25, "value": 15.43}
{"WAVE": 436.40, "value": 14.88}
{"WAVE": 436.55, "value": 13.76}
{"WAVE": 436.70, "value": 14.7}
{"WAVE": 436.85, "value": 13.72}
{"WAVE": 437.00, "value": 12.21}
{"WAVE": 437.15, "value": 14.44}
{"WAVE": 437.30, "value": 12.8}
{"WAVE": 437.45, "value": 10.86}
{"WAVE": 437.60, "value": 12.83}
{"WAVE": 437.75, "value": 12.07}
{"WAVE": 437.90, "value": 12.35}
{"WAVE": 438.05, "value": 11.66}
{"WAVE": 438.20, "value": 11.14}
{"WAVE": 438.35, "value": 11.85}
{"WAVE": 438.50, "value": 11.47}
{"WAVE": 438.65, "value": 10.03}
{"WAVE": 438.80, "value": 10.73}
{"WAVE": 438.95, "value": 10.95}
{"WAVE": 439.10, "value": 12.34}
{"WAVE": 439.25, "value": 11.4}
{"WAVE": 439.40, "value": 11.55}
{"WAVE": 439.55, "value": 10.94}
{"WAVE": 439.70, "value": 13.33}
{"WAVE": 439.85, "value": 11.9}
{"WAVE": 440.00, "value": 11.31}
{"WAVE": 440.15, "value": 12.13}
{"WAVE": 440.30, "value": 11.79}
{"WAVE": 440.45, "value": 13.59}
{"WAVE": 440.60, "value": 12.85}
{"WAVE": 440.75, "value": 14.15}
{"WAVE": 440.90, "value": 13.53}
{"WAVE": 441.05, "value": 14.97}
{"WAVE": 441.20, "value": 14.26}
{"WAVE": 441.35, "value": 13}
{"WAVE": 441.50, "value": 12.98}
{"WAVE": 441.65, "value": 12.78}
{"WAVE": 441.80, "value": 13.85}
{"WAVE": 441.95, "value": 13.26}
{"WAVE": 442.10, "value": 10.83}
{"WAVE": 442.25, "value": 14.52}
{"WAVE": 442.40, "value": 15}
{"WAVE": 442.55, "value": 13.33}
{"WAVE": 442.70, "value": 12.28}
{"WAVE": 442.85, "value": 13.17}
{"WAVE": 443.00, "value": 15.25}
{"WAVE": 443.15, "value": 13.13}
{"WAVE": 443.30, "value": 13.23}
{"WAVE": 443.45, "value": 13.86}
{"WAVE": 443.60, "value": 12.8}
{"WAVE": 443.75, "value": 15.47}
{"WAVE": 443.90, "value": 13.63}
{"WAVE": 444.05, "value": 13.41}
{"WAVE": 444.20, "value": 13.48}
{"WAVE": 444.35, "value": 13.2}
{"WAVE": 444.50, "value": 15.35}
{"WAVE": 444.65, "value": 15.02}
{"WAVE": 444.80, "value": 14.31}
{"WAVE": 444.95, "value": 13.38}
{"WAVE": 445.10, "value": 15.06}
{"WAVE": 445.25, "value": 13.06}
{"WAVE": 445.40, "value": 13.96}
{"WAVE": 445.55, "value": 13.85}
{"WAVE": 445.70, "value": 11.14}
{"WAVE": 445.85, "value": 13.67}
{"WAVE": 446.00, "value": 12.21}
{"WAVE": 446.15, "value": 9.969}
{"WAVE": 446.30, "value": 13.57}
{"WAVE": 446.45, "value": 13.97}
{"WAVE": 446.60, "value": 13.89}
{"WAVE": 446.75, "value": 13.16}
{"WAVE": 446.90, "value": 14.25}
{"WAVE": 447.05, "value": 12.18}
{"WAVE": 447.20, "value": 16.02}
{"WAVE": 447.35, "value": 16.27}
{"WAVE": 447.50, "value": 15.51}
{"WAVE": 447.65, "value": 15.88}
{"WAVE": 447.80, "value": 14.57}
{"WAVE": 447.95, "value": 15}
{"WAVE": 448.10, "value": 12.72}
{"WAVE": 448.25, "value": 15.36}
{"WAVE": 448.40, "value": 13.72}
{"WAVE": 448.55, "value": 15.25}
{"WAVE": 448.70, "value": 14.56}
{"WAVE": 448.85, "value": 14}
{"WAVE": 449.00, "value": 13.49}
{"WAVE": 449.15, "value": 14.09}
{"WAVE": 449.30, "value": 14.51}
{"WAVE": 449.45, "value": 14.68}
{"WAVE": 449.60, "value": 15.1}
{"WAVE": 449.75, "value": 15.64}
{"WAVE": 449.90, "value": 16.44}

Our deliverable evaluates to 0.20 nm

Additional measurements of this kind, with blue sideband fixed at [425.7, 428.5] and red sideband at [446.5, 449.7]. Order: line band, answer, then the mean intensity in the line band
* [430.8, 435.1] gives 0.27 nm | 11.4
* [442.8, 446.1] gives 0.05 nm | 13.7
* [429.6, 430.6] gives 0.25 nm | 8.81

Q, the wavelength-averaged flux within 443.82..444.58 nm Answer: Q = 13.8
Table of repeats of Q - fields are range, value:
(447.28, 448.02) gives 15.4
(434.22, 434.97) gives 12.2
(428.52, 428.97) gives 11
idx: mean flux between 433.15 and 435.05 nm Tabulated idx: 11.7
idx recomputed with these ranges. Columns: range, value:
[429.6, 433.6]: 10.4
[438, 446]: 13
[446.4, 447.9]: 14.6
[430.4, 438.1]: 11.9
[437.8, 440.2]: 11.6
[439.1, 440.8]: 12.2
